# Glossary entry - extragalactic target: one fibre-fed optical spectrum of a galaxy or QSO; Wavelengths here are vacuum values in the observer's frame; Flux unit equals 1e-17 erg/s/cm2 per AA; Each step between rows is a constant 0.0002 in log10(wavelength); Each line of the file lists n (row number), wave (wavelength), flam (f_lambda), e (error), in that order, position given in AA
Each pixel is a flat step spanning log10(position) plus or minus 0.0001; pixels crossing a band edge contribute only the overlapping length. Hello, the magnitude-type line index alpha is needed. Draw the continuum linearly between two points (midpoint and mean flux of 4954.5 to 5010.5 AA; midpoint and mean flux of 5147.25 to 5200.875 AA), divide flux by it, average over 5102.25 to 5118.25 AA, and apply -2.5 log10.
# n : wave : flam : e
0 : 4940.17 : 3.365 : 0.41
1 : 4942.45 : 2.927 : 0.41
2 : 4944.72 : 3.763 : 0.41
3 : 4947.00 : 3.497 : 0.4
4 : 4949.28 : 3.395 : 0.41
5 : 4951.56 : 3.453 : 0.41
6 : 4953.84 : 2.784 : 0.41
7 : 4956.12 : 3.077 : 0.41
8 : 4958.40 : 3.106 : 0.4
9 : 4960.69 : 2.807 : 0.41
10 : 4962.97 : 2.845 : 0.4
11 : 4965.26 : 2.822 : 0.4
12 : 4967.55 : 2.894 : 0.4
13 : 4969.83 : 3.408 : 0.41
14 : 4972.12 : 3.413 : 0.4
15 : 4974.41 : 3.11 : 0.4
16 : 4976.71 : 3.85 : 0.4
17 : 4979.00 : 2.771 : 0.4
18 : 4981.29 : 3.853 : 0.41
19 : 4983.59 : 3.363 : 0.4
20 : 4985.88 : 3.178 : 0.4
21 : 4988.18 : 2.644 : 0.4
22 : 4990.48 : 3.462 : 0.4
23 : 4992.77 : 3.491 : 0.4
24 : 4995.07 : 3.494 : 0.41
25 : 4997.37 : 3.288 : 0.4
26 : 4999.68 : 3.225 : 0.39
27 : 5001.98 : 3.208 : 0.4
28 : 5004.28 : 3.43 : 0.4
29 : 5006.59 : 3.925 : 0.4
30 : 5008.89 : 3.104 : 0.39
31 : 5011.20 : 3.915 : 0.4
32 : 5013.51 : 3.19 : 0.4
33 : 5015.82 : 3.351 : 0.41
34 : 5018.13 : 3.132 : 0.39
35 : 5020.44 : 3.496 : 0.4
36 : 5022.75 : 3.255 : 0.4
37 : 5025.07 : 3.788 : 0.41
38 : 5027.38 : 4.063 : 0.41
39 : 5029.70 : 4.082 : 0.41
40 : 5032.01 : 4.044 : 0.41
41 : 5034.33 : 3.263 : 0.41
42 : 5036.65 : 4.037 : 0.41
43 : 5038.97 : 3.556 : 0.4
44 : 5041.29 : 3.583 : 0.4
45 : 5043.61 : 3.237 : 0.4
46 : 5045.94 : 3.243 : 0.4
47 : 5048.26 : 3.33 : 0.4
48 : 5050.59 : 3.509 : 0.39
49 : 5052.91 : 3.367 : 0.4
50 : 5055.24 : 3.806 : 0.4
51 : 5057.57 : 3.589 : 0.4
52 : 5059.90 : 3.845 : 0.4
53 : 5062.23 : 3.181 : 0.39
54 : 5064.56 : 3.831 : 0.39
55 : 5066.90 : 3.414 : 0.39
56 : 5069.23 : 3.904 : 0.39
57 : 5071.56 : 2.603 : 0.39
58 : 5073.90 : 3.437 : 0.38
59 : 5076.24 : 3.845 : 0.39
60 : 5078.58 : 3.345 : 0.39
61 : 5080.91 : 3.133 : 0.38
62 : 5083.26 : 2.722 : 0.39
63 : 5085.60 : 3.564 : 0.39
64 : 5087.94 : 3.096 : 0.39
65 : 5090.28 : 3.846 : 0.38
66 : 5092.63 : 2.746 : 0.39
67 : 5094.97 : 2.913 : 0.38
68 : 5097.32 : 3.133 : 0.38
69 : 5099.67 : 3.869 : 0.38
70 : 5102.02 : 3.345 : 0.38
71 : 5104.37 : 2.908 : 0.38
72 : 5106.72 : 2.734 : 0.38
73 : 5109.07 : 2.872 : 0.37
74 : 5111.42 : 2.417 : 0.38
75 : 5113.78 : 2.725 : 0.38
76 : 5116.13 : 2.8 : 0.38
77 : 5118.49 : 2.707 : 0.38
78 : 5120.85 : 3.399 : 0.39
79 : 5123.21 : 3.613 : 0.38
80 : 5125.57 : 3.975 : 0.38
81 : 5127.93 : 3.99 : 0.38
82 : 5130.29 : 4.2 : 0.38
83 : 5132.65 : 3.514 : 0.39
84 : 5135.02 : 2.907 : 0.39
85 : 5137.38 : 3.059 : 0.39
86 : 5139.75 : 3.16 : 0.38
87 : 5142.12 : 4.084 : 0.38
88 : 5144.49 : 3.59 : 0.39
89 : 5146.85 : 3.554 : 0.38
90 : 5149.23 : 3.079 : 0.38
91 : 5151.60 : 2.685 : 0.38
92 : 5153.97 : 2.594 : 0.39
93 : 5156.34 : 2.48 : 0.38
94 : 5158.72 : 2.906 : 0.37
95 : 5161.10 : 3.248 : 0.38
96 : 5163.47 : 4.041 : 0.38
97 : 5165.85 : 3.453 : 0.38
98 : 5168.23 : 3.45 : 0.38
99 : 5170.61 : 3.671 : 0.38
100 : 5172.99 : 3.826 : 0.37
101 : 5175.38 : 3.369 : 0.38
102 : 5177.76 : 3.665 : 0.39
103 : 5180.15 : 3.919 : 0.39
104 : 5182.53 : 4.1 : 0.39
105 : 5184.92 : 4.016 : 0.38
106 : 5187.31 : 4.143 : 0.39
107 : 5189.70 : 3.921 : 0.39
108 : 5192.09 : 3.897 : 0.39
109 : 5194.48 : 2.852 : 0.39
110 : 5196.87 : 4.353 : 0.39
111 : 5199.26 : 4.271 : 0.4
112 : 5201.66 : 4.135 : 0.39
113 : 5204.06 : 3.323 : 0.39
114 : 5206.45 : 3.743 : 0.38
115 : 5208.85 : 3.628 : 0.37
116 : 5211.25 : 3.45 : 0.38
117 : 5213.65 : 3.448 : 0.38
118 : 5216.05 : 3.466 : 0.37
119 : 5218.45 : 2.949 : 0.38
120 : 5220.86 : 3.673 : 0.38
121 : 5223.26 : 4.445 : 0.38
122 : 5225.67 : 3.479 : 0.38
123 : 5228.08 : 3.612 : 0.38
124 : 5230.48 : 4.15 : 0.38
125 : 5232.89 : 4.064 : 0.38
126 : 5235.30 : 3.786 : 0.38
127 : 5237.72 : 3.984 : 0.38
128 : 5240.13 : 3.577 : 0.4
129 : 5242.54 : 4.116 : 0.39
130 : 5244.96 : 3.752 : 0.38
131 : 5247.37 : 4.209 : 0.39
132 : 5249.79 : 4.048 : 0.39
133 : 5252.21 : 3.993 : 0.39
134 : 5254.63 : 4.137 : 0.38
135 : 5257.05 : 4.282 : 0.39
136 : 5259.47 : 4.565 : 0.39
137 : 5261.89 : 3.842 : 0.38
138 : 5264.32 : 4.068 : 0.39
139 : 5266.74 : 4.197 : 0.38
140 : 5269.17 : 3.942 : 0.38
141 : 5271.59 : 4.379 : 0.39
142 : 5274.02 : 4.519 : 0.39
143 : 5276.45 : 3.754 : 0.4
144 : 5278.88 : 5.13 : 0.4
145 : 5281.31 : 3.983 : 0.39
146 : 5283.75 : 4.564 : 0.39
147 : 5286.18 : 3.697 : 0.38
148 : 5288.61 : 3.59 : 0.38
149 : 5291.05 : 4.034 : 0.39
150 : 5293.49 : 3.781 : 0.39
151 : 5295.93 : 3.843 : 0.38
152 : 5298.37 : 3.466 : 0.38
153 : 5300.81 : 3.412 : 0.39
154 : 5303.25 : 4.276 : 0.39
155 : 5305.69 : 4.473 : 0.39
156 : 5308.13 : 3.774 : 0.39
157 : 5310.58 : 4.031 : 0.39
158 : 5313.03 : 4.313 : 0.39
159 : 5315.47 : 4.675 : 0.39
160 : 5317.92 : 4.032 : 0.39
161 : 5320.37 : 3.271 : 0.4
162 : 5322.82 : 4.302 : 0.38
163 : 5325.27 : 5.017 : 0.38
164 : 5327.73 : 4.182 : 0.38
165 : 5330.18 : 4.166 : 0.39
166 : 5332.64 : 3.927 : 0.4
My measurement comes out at 0.23 mag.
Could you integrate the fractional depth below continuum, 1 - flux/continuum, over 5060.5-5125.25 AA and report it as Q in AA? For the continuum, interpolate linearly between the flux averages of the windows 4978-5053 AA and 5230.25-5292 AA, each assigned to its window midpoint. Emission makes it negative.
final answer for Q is 7.9 AA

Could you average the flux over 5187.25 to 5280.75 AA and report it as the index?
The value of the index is 3.93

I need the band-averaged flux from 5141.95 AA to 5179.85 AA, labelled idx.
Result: 3.35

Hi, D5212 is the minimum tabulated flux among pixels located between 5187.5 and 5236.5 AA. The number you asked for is 2.852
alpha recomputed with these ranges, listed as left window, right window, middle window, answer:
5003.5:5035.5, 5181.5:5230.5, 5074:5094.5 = 0.11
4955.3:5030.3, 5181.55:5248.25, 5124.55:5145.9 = 0.01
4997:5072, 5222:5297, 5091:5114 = 0.22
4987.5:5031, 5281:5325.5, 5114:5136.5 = 0.08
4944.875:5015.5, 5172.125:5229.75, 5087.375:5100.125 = 0.09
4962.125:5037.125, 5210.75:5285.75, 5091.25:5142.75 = 0.14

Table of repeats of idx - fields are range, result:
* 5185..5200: 3.9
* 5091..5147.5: 3.26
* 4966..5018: 3.34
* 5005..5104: 3.46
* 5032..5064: 3.53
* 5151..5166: 3.05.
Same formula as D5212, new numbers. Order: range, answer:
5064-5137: 2.417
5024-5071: 3.181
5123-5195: 2.48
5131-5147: 2.907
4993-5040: 3.104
